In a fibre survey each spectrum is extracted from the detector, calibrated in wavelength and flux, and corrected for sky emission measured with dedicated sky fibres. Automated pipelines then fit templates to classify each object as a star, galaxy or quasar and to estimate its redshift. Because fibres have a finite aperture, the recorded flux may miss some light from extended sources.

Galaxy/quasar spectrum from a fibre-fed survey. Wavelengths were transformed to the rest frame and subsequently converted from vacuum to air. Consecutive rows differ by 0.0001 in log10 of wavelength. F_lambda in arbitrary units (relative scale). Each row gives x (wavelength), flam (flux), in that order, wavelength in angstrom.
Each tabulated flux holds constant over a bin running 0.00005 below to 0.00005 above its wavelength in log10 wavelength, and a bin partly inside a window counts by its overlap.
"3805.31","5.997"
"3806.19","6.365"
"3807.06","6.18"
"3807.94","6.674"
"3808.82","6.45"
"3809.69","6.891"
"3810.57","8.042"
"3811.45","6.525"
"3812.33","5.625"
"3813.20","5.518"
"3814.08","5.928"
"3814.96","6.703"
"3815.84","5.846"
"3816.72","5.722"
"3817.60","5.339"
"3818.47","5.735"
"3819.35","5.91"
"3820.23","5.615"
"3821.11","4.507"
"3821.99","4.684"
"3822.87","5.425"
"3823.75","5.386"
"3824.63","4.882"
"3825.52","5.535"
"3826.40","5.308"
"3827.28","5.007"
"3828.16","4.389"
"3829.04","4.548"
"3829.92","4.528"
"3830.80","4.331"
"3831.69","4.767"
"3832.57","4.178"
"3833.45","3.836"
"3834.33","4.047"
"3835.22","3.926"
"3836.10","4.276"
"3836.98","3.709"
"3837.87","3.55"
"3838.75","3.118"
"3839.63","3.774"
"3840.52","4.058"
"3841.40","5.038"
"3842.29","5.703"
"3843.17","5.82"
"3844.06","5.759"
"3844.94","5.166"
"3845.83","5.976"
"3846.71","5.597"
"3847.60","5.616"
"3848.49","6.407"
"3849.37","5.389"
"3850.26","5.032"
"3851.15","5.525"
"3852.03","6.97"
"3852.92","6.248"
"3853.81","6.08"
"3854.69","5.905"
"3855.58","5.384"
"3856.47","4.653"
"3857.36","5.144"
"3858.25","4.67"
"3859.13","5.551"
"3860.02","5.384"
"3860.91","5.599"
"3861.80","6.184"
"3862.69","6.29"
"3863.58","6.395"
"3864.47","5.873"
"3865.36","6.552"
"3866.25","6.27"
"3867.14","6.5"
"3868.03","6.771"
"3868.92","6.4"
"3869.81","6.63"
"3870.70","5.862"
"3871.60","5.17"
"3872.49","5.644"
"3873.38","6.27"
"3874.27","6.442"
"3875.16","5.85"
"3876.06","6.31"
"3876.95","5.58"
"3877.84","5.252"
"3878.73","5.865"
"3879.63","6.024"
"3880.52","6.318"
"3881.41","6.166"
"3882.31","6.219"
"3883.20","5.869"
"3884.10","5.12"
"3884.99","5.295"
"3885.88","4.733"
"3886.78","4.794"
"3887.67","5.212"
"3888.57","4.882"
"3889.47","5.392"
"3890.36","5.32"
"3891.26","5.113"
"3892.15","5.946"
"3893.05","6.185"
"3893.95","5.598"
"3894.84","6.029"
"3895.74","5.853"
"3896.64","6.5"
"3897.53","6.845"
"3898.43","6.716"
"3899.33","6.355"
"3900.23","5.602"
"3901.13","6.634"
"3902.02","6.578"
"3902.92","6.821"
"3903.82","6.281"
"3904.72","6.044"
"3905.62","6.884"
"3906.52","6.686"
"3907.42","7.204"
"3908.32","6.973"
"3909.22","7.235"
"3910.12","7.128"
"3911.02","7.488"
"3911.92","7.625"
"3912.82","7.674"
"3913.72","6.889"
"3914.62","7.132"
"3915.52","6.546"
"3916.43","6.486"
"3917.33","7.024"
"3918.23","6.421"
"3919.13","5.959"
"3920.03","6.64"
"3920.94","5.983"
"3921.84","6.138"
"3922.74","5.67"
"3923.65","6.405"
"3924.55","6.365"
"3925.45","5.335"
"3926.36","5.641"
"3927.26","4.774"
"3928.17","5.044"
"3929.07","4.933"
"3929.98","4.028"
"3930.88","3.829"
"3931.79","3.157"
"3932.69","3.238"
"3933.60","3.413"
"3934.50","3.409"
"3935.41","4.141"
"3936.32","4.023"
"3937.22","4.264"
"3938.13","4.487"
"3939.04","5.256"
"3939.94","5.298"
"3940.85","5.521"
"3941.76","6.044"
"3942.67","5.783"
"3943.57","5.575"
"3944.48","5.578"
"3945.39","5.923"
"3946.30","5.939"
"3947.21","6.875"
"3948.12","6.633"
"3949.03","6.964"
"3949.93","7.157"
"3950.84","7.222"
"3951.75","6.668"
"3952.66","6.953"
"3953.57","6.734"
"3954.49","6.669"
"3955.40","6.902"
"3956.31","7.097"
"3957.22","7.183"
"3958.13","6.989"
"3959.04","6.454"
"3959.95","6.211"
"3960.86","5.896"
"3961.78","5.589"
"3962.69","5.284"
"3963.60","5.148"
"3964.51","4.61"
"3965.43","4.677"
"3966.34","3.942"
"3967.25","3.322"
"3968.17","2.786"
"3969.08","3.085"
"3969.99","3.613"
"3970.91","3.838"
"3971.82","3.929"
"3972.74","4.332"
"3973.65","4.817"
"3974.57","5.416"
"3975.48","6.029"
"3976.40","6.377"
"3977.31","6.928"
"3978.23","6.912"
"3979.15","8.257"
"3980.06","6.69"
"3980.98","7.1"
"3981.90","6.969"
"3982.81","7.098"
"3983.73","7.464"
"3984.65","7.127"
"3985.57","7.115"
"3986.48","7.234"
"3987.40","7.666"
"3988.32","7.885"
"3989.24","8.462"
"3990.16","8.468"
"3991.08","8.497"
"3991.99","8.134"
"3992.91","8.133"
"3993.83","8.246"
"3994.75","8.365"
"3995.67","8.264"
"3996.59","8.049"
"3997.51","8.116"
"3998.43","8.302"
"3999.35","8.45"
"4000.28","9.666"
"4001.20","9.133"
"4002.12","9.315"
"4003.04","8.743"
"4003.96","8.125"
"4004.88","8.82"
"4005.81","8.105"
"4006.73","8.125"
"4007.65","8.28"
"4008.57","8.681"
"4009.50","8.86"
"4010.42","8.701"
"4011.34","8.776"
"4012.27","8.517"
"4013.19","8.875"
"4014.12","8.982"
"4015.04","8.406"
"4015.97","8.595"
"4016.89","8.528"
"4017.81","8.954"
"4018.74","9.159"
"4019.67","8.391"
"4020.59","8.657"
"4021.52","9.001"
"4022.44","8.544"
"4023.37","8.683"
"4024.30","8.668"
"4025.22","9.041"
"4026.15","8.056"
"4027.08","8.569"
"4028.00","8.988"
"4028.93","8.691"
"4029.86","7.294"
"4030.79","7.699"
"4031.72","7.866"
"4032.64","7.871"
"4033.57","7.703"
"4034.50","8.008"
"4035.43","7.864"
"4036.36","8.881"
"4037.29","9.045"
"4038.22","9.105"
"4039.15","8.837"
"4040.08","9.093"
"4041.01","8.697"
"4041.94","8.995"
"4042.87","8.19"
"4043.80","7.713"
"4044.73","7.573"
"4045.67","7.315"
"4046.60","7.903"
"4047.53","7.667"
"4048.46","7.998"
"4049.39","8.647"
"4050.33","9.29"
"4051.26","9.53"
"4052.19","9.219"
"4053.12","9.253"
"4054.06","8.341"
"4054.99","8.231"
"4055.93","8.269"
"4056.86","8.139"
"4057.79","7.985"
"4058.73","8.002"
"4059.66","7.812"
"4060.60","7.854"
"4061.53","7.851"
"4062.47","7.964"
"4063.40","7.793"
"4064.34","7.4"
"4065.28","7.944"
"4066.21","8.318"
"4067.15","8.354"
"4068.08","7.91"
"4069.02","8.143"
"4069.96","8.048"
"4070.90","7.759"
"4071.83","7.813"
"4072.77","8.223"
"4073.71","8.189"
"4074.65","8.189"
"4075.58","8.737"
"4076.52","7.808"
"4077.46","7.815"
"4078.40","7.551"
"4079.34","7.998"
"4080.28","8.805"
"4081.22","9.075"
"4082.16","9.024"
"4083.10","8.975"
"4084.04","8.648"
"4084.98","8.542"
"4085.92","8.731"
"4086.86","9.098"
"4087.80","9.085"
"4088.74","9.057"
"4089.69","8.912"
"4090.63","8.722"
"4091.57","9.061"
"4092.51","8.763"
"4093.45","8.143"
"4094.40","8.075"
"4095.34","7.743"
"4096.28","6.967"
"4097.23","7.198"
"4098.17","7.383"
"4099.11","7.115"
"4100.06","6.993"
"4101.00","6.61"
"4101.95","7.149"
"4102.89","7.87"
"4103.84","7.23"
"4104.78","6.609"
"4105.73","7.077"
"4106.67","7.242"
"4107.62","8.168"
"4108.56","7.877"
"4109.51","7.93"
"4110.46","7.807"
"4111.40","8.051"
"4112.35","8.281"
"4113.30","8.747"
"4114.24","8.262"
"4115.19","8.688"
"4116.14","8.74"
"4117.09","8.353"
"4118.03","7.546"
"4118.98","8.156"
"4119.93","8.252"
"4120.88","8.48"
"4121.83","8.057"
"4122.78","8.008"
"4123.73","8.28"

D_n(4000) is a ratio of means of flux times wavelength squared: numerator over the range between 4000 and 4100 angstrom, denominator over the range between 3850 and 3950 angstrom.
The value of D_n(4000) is 1.5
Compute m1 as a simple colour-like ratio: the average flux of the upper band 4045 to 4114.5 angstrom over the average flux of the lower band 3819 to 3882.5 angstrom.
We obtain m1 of 1.50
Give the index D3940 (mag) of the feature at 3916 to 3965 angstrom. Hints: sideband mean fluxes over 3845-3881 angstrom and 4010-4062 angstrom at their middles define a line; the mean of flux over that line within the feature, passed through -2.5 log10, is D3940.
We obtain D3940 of 0.23 mag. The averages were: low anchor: 5.88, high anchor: 8.44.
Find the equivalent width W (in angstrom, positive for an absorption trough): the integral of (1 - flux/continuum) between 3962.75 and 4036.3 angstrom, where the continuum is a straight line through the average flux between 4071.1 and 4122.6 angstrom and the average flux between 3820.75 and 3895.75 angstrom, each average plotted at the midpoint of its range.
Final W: -4.98 angstrom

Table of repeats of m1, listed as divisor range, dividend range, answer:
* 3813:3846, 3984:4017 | 1.70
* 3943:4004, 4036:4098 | 1.25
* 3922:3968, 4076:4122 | 1.48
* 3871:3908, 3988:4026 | 1.44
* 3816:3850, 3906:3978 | 1.16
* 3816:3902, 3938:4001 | 1.18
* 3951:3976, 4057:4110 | 1.50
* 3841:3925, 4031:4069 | 1.36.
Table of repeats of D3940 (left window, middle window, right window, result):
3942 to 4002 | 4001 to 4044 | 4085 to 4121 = -0.198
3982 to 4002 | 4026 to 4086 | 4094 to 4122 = -0.049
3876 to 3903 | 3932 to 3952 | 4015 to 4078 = 0.232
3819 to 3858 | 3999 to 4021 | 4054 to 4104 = -0.203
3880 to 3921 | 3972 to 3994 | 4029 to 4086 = 0.036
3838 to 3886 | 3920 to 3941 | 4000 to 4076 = 0.361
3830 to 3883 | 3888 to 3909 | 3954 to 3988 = -0.106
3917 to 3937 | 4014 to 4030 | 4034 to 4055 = -0.107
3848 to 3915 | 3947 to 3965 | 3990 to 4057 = 0.139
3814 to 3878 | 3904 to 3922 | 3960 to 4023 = -0.092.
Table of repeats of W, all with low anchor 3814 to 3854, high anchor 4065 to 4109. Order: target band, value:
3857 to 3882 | -2.08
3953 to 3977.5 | 4.82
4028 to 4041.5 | -1.65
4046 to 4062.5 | -1.42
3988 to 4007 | -3.92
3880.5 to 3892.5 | 0.60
